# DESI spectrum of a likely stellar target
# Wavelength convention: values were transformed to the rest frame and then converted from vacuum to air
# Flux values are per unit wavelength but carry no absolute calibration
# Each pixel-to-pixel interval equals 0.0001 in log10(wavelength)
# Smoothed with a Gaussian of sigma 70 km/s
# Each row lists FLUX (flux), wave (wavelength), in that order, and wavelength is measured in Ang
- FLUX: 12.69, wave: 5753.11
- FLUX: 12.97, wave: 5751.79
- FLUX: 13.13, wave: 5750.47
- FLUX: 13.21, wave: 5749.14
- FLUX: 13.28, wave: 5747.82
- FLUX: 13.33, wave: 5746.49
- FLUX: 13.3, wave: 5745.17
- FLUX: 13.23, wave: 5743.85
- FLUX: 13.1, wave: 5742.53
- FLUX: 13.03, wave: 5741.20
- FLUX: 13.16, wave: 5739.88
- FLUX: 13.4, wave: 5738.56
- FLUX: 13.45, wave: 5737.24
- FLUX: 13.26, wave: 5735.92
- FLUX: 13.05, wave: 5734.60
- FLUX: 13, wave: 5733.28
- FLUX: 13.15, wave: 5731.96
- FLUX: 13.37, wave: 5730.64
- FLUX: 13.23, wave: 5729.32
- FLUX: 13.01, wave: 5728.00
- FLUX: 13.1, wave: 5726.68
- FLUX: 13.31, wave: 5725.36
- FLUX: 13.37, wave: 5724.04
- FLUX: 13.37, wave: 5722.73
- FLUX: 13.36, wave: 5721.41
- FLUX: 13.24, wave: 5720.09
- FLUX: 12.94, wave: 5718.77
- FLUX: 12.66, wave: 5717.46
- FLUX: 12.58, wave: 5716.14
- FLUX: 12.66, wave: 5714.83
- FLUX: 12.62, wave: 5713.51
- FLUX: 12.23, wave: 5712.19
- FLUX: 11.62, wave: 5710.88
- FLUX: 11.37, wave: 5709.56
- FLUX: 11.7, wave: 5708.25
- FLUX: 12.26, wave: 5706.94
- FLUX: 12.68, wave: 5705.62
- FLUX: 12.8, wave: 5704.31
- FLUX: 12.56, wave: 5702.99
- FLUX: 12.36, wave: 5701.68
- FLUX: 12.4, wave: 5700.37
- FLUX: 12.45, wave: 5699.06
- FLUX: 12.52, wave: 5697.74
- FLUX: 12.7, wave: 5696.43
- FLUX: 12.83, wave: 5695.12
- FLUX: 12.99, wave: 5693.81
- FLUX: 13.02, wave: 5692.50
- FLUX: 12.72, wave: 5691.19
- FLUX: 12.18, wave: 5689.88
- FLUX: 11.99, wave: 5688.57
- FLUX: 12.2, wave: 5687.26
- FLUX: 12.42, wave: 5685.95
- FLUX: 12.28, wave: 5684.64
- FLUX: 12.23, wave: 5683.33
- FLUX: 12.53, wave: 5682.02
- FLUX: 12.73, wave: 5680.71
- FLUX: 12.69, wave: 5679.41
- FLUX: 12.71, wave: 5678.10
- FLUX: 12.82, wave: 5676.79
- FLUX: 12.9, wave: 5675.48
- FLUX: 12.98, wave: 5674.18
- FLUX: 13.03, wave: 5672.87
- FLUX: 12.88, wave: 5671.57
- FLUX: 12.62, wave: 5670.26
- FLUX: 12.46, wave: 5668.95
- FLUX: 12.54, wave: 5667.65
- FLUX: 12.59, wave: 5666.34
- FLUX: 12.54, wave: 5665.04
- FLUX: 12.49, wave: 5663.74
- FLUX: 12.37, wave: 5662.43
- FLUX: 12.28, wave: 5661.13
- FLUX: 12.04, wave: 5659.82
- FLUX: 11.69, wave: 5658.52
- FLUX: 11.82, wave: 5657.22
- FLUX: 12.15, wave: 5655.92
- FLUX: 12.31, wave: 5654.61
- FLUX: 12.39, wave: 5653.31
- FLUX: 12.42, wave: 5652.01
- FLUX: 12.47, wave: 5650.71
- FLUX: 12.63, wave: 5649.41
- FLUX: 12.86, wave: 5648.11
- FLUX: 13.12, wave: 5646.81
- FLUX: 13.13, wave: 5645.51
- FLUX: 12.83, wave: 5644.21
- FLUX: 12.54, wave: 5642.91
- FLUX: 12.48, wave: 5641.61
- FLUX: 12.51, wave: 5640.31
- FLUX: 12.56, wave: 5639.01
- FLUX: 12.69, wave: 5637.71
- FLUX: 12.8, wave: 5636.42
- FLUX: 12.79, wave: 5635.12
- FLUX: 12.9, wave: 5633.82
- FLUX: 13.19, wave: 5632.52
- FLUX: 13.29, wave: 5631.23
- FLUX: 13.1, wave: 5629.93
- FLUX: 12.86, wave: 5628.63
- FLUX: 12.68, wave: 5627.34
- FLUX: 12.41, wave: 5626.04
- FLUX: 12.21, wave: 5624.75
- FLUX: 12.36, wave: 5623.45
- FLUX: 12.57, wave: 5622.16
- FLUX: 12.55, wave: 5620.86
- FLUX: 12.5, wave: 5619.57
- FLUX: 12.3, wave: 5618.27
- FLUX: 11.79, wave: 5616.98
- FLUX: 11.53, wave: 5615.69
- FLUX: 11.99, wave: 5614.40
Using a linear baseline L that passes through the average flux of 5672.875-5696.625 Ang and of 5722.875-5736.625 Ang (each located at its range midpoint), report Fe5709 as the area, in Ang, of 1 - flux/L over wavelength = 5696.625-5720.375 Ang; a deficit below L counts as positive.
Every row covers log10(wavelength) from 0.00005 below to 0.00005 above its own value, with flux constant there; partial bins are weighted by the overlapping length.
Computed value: 0.9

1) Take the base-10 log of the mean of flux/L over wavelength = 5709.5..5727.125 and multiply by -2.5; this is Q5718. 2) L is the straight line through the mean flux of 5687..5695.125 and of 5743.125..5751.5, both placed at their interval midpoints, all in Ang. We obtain 0.01 mag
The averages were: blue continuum 12.6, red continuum 13.2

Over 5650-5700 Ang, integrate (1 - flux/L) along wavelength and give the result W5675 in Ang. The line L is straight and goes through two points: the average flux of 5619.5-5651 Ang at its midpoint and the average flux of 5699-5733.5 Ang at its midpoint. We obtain 0.9 Ang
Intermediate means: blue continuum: 12.7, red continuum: 12.7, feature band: 12.5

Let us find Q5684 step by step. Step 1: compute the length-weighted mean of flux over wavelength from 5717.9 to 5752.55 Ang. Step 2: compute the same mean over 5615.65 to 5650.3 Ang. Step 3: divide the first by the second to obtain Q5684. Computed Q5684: 1.04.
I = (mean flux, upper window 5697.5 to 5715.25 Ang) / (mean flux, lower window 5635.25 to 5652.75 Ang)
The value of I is 0.97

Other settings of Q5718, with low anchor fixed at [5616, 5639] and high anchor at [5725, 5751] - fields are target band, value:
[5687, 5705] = 0.036 mag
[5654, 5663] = 0.061 mag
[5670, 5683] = 0.009 mag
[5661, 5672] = 0.026 mag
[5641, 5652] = -0.001 mag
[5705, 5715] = 0.082 mag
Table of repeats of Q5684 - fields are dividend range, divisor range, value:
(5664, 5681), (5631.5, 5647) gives 0.99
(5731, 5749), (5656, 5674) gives 1.06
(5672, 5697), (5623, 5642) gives 0.99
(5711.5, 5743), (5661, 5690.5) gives 1.04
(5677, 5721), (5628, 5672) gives 0.99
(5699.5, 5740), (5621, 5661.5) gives 1.02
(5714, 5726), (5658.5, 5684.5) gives 1.04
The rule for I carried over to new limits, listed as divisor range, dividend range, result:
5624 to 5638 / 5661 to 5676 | 0.99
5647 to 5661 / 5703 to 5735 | 1.04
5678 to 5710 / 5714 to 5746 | 1.05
